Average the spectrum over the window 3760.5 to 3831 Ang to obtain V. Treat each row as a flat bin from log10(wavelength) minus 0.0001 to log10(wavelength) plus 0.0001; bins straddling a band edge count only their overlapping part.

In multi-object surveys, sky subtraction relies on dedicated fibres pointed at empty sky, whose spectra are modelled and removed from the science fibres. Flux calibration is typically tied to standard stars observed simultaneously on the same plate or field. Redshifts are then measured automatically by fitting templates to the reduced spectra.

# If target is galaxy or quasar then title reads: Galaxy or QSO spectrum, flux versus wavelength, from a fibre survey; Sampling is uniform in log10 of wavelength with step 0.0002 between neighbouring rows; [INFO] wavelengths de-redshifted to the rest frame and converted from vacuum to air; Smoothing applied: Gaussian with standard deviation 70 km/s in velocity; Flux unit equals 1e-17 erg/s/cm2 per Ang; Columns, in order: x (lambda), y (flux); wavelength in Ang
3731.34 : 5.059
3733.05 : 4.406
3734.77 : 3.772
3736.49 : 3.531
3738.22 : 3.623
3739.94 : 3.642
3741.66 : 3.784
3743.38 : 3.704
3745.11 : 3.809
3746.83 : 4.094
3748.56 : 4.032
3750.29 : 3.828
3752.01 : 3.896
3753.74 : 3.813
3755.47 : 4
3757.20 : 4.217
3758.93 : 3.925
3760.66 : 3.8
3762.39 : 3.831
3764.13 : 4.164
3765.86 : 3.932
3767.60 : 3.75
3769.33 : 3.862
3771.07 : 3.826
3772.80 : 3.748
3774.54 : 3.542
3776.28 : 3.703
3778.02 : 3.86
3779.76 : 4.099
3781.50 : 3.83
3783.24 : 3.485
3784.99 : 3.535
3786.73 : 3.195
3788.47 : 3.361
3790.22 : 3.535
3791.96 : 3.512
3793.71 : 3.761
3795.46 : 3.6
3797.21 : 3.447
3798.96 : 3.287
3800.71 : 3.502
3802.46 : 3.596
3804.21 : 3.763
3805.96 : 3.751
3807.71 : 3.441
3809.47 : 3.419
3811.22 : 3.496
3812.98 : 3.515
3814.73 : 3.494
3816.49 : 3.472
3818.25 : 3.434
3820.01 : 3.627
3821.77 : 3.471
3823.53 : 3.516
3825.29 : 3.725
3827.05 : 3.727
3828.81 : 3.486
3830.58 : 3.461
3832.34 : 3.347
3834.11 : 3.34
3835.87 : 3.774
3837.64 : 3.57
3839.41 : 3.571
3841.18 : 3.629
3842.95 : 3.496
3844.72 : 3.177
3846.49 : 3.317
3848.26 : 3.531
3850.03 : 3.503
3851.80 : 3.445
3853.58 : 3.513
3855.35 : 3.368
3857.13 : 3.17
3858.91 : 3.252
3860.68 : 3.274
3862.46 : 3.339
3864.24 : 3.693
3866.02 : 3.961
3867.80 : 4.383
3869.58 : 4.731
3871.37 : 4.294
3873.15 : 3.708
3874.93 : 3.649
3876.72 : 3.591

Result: 3.62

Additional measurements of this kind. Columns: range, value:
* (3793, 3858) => 3.51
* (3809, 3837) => 3.52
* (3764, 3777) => 3.8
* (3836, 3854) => 3.49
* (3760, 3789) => 3.74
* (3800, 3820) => 3.54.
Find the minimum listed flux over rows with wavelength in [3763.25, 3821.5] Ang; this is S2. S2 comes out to 3.195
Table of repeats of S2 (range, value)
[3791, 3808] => 3.287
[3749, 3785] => 3.485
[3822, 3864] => 3.17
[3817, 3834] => 3.347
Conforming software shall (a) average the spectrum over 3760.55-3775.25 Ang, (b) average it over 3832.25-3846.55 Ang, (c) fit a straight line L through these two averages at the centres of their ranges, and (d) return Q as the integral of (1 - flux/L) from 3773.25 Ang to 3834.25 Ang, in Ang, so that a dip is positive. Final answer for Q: 1.68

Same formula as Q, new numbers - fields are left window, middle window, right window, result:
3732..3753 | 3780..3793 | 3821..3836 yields 0.6 Ang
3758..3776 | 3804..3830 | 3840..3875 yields 1.2 Ang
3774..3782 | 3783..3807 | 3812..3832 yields 1.2 Ang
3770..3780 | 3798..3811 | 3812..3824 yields 0.2 Ang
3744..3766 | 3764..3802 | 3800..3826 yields 1.1 Ang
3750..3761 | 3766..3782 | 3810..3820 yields 0.0 Ang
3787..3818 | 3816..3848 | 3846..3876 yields 0.7 Ang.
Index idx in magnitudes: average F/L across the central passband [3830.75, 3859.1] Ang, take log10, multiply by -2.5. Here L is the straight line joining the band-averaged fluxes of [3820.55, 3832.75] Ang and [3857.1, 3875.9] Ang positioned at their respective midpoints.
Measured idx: 0.07 mag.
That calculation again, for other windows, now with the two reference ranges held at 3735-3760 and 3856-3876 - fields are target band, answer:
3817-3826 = 0.07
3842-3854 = 0.11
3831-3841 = 0.08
